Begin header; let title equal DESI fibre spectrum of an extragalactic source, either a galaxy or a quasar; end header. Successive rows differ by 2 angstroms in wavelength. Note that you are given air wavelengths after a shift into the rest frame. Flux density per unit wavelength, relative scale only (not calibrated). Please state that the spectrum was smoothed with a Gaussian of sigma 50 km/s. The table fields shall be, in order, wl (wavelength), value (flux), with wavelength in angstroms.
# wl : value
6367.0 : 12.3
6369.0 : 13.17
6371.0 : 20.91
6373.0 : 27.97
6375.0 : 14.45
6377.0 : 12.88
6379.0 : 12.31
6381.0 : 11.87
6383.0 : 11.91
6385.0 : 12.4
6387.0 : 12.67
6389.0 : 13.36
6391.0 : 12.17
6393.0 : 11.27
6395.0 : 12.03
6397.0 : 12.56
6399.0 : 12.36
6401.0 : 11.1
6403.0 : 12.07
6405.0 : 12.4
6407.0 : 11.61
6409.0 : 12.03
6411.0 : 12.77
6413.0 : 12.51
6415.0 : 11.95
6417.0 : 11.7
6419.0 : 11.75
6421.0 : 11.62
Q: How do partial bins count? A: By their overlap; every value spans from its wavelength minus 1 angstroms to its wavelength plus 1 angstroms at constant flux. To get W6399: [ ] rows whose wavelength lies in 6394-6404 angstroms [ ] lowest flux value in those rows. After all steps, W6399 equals 11.1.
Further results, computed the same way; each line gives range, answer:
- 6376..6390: 11.87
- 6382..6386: 11.91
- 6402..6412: 11.61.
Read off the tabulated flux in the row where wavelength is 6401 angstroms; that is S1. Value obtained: 11.1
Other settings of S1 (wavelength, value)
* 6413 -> 12.51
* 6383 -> 11.91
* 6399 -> 12.36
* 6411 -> 12.77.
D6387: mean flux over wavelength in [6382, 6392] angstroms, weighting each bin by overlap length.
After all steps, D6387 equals 12.5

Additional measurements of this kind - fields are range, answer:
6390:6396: 11.8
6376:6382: 12.4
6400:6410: 11.8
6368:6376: 19.1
